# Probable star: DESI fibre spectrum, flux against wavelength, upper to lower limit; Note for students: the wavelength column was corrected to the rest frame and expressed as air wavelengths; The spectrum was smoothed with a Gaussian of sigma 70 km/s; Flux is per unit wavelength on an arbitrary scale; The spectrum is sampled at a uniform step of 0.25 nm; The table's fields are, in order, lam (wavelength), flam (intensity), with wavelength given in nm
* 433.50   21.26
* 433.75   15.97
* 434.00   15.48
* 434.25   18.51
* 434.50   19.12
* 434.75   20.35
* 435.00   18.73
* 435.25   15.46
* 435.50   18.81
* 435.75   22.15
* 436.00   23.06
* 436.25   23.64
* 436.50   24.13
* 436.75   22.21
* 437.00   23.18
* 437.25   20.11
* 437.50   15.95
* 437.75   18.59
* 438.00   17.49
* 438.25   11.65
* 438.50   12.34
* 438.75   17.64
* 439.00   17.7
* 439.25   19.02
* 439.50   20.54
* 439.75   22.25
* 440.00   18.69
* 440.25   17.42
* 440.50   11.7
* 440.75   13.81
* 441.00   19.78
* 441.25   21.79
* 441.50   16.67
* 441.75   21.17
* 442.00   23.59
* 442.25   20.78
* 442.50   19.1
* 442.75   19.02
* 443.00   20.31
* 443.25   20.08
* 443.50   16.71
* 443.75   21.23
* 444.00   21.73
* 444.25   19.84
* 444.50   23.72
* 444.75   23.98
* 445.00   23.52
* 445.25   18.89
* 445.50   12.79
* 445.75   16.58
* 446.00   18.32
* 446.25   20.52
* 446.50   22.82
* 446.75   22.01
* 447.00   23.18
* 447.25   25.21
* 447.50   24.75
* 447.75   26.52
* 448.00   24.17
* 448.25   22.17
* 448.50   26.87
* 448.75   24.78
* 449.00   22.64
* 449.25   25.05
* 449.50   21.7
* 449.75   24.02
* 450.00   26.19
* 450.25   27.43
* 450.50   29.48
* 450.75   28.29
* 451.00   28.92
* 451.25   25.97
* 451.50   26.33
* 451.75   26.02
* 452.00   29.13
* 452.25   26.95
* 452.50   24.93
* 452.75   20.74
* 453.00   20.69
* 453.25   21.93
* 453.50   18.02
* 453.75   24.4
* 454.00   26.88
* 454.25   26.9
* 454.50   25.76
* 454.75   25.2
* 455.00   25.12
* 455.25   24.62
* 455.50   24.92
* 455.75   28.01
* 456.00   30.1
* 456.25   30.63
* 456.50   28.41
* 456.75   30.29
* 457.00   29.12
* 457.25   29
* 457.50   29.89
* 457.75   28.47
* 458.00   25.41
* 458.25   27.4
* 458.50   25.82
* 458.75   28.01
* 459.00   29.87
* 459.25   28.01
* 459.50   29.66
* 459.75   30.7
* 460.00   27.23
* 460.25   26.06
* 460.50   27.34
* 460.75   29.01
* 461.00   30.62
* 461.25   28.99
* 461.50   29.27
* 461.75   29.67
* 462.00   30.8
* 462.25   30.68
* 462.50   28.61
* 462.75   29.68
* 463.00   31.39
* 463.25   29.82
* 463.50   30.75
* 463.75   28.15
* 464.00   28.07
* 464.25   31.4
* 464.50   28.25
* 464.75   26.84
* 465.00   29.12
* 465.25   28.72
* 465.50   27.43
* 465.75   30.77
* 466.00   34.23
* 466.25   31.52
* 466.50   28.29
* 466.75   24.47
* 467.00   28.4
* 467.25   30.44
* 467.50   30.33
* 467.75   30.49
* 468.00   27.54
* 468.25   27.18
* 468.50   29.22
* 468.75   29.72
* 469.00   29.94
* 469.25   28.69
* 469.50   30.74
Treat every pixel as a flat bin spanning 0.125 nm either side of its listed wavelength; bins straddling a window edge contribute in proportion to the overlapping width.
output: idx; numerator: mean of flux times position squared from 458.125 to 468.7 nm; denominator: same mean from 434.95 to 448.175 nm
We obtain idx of 1.6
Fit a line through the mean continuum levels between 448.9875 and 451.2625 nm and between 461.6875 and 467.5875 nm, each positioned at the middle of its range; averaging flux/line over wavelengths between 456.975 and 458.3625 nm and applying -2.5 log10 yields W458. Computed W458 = -0.01 mag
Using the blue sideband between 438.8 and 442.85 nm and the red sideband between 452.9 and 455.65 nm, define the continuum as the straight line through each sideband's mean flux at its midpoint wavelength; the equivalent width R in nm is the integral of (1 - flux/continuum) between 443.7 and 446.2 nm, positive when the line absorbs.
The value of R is 0.05 nm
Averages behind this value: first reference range 18.9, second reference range 24.1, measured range 20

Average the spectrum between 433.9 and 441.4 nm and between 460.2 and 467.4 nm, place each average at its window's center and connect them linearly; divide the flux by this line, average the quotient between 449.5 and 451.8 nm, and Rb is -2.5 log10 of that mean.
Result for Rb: -0.12 mag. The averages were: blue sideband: 18.7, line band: 26.7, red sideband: 29.3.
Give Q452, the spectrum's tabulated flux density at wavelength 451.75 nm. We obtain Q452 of 26.02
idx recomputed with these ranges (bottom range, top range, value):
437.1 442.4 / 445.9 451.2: 1.42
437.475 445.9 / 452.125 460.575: 1.52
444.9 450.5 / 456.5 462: 1.31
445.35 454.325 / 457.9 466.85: 1.28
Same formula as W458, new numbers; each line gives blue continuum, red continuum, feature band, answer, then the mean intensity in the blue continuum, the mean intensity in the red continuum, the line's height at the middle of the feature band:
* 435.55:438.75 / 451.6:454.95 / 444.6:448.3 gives 0.03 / 19.5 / 24.5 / 22.3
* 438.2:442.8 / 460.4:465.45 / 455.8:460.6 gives -0.06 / 18.2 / 29.3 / 27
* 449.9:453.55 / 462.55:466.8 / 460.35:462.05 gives -0.03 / 25.5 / 29.4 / 28.4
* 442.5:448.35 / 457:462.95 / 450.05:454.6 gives -0.03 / 21.2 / 28.7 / 24.8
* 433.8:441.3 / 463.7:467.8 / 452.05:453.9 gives 0.07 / 18.7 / 29.2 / 24.4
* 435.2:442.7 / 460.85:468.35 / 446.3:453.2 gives -0.07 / 19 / 29.4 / 23.4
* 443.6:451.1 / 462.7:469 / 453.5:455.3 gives 0.02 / 23.2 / 29.3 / 25.5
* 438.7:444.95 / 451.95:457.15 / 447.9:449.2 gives -0.06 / 19.6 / 25.8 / 22.9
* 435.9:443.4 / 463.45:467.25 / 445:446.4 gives 0.19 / 19.1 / 29.1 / 21.4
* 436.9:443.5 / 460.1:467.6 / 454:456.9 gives -0.08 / 18.4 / 29.3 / 25.4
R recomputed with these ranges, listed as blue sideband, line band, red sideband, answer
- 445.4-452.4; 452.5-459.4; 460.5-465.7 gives 0.11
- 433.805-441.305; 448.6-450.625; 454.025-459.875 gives -0.07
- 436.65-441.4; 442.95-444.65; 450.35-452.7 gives 0.07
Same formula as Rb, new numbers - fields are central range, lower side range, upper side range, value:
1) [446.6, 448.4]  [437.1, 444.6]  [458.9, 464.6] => -0.09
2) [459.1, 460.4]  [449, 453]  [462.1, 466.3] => 0.00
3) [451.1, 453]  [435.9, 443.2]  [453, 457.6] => -0.02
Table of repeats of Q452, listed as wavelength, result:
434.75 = 20.35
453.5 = 18.02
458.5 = 25.82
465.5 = 27.43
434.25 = 18.51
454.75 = 25.2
